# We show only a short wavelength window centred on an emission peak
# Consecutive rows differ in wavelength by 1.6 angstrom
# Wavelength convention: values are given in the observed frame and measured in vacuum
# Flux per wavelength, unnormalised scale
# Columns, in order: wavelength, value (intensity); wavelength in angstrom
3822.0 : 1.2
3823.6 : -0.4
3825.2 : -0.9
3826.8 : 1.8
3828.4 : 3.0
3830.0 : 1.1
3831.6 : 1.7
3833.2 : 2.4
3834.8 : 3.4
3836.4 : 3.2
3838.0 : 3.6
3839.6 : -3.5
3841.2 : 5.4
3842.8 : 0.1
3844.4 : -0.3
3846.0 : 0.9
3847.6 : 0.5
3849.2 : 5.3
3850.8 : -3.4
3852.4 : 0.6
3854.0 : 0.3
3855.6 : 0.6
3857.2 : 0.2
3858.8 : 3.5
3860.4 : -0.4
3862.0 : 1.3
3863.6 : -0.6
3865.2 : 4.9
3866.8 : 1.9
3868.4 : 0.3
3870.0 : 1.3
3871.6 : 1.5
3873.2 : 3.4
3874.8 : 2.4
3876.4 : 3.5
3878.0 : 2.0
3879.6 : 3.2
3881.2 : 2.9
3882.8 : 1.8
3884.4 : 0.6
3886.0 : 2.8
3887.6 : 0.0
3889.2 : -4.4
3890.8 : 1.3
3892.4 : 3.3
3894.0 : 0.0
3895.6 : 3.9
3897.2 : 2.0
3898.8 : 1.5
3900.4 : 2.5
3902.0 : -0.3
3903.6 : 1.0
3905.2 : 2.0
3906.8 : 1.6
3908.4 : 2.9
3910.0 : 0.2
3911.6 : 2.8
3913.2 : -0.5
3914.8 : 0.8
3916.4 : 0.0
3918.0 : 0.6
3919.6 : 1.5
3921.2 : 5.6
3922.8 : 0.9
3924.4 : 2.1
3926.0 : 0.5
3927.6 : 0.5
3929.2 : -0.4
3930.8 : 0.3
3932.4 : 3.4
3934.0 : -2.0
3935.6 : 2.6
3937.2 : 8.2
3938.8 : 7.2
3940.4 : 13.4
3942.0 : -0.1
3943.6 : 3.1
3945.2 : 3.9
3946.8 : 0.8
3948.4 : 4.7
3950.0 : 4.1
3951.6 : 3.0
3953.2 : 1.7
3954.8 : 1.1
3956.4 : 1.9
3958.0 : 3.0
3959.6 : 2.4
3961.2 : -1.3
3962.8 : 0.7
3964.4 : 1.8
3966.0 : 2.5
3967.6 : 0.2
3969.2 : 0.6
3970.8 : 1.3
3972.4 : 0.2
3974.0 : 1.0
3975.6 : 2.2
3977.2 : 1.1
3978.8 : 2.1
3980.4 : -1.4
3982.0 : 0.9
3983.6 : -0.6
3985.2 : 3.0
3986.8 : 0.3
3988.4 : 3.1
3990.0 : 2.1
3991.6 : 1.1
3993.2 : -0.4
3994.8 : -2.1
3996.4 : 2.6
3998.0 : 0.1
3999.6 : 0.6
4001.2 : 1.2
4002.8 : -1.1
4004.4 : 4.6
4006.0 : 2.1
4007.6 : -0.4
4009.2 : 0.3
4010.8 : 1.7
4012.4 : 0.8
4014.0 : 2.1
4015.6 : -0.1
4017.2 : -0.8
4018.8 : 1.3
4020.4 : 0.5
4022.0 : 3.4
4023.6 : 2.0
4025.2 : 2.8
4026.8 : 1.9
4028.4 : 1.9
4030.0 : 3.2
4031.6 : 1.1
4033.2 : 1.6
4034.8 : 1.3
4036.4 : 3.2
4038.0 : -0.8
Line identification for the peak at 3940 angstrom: [O II] 3727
